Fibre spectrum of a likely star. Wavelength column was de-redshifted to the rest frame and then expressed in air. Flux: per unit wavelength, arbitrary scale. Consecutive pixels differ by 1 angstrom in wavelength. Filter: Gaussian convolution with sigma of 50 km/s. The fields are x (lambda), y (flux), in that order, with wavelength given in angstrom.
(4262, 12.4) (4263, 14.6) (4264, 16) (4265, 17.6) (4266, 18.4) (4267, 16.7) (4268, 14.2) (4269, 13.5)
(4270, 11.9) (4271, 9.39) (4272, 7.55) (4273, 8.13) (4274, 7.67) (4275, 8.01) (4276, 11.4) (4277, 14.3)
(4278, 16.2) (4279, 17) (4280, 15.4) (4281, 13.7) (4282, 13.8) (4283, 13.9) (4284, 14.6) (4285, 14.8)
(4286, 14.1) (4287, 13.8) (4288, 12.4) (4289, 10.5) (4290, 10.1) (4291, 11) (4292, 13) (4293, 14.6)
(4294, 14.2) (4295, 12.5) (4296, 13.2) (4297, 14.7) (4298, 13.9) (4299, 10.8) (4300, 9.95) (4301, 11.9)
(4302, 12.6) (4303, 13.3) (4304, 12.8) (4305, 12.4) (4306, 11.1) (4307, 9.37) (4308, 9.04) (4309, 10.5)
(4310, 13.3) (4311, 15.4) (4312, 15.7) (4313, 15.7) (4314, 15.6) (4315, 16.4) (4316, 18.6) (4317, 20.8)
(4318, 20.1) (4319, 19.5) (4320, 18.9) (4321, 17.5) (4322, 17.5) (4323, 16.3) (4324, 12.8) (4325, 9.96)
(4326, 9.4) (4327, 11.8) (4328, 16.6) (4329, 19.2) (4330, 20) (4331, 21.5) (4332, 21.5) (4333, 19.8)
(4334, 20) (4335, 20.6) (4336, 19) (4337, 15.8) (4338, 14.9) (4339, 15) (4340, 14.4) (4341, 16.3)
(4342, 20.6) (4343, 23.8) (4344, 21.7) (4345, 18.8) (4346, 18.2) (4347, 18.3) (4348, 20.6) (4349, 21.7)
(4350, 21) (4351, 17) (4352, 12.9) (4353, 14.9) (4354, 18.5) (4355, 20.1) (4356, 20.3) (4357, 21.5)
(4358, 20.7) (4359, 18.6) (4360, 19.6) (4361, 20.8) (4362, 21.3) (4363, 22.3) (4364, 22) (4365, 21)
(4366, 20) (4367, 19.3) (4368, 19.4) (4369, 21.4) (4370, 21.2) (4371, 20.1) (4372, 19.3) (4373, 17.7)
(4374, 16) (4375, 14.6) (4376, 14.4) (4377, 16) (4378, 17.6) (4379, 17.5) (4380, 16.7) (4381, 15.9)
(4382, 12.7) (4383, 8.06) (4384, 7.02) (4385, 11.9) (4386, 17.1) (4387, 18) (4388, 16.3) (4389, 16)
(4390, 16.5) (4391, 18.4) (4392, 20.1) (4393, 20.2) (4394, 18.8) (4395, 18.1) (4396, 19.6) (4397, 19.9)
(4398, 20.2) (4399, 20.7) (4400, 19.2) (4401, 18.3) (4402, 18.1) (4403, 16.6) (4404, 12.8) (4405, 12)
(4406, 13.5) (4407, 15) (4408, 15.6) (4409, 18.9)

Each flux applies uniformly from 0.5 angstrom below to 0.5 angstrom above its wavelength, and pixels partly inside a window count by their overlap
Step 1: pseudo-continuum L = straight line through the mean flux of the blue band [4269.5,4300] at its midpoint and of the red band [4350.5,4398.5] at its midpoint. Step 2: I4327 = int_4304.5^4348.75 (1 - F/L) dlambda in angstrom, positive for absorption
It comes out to -4.85 angstrom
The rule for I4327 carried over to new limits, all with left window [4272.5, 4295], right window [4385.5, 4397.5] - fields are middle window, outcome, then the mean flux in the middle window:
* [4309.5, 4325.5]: -2.18 angstrom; 16.5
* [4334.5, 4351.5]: -3.08 angstrom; 18.7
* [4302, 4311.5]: 1.39 angstrom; 11.9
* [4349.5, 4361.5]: -1.73 angstrom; 18.8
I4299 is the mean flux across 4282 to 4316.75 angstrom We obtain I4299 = 13.2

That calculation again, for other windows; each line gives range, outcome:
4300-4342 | 15.7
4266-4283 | 12.6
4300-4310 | 11.5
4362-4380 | 18.8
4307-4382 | 17.8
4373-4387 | 14.5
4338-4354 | 18.2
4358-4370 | 20.6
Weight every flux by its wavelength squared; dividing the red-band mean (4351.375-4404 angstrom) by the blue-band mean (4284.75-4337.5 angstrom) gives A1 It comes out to 1.24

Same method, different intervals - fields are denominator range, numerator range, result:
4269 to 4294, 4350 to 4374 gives 1.63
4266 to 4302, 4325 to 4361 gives 1.48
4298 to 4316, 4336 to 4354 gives 1.42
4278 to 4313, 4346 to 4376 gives 1.53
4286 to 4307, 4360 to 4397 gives 1.48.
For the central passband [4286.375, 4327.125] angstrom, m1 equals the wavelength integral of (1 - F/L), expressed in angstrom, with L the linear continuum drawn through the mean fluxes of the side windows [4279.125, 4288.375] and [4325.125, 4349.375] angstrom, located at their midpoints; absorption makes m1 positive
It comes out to 5.6 angstrom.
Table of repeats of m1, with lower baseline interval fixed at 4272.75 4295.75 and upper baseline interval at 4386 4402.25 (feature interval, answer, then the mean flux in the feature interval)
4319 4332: -1.1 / 16.3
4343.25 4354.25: -1.6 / 18.6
